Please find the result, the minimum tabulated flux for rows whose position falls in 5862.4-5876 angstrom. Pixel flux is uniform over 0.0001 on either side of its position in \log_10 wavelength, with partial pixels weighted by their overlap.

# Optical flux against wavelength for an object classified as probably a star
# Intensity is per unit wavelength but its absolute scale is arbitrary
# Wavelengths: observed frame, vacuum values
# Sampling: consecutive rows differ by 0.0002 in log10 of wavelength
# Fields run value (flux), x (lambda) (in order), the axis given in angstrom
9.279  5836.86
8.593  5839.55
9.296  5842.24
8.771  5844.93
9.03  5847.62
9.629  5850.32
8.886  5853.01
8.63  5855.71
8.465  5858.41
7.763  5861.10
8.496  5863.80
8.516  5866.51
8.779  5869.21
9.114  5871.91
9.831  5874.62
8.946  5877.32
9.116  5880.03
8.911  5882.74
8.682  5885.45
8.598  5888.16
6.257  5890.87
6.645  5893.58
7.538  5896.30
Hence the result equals 8.496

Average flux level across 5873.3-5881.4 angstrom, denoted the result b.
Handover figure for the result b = 9.3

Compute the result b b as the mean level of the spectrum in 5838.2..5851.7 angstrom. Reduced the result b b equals 9.06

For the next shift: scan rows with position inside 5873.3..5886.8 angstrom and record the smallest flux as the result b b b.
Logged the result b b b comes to 8.682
